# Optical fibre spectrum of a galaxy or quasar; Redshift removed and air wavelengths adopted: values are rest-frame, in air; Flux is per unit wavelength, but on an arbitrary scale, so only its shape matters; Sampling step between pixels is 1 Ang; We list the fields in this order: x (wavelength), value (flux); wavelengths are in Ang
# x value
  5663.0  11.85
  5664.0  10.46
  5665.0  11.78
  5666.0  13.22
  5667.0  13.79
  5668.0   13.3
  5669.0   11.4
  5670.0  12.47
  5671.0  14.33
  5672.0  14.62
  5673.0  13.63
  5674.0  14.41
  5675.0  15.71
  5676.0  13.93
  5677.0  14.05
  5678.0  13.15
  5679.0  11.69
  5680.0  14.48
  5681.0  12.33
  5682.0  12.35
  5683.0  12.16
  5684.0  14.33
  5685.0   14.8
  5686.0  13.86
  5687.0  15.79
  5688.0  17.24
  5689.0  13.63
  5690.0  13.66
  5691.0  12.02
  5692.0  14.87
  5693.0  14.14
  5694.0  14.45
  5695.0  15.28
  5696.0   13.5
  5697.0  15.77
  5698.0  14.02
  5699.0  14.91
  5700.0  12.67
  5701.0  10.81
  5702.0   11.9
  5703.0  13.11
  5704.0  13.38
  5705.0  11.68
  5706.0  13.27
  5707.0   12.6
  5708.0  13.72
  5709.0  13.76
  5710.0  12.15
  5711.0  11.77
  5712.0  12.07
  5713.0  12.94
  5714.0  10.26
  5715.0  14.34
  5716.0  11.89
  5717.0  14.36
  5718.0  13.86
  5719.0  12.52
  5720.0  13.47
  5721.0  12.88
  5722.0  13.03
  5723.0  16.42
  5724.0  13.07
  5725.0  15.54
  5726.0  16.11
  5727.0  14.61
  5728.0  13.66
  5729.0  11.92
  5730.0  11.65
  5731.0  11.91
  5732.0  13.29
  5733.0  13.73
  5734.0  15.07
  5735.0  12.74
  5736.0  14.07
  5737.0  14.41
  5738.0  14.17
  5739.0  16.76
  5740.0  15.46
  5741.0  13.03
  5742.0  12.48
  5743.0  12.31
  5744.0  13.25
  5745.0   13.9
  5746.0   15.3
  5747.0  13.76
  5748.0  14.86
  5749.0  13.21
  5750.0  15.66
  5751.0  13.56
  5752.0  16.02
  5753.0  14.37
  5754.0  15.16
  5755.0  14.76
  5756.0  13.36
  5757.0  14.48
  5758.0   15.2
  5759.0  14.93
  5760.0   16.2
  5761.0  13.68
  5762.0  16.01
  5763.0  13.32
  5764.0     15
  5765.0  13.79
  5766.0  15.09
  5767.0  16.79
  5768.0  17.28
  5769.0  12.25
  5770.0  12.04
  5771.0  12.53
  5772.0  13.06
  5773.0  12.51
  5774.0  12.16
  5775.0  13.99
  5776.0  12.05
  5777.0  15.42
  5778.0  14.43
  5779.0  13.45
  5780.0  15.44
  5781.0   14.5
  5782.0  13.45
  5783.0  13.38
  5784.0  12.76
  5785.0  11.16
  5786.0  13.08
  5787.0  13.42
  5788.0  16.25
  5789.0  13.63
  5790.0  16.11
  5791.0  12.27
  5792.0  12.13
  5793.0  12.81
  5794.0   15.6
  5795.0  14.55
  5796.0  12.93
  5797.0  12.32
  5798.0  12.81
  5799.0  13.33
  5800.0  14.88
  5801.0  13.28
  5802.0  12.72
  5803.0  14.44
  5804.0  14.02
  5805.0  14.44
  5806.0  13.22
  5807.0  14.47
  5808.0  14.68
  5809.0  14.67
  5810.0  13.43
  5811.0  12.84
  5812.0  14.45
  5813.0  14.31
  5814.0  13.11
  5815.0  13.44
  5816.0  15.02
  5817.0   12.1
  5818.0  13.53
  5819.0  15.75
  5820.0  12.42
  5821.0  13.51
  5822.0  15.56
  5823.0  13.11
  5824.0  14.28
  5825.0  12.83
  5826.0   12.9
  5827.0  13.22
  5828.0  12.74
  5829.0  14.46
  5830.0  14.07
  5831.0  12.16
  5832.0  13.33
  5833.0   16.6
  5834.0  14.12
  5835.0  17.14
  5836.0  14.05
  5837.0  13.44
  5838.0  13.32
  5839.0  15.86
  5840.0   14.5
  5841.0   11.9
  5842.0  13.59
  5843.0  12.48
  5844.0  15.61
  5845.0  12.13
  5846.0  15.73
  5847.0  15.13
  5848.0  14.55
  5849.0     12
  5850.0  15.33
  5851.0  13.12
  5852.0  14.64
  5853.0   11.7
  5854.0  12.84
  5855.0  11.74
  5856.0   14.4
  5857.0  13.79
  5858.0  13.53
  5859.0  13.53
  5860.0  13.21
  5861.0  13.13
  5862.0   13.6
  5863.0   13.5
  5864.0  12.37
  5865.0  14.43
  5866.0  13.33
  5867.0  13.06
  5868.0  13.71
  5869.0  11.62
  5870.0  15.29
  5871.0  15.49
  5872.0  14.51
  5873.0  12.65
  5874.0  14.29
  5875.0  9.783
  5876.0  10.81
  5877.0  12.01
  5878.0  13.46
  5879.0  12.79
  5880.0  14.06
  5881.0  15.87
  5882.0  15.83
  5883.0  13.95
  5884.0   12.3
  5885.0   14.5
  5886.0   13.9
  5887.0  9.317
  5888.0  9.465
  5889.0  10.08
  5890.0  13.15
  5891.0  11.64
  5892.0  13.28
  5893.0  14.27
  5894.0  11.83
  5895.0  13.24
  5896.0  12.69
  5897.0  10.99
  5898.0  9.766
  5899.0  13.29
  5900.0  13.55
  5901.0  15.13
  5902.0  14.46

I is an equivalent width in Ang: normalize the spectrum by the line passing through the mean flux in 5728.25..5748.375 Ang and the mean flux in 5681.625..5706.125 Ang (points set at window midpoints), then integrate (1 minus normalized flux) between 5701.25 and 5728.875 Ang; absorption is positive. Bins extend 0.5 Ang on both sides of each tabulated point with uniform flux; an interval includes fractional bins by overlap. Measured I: 1.0 Ang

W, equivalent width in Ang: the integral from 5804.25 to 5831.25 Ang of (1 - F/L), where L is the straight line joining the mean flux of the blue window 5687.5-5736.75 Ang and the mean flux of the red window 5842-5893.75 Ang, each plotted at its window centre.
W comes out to -0.8 Ang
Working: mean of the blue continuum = 13.5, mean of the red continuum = 13.3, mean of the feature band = 13.7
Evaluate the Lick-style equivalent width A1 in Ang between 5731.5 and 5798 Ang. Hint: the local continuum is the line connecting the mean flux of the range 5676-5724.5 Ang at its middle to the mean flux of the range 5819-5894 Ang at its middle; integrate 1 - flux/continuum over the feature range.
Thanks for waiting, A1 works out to -2.9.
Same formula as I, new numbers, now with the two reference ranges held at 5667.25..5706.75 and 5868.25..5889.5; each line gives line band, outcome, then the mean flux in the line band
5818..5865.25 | -2.4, 13.8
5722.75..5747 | -0.8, 13.9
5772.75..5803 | -0.7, 13.6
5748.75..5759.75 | -1.0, 14.7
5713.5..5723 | 0.3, 13.1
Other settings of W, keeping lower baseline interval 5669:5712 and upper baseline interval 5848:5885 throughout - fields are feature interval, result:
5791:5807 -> -0.1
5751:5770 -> -1.8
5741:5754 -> -0.5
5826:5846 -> -0.8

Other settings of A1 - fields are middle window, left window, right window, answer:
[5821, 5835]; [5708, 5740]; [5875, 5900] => -1.07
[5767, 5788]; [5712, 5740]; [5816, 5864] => 0.20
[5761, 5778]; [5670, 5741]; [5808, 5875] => -0.34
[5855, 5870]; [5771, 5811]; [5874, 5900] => -0.65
